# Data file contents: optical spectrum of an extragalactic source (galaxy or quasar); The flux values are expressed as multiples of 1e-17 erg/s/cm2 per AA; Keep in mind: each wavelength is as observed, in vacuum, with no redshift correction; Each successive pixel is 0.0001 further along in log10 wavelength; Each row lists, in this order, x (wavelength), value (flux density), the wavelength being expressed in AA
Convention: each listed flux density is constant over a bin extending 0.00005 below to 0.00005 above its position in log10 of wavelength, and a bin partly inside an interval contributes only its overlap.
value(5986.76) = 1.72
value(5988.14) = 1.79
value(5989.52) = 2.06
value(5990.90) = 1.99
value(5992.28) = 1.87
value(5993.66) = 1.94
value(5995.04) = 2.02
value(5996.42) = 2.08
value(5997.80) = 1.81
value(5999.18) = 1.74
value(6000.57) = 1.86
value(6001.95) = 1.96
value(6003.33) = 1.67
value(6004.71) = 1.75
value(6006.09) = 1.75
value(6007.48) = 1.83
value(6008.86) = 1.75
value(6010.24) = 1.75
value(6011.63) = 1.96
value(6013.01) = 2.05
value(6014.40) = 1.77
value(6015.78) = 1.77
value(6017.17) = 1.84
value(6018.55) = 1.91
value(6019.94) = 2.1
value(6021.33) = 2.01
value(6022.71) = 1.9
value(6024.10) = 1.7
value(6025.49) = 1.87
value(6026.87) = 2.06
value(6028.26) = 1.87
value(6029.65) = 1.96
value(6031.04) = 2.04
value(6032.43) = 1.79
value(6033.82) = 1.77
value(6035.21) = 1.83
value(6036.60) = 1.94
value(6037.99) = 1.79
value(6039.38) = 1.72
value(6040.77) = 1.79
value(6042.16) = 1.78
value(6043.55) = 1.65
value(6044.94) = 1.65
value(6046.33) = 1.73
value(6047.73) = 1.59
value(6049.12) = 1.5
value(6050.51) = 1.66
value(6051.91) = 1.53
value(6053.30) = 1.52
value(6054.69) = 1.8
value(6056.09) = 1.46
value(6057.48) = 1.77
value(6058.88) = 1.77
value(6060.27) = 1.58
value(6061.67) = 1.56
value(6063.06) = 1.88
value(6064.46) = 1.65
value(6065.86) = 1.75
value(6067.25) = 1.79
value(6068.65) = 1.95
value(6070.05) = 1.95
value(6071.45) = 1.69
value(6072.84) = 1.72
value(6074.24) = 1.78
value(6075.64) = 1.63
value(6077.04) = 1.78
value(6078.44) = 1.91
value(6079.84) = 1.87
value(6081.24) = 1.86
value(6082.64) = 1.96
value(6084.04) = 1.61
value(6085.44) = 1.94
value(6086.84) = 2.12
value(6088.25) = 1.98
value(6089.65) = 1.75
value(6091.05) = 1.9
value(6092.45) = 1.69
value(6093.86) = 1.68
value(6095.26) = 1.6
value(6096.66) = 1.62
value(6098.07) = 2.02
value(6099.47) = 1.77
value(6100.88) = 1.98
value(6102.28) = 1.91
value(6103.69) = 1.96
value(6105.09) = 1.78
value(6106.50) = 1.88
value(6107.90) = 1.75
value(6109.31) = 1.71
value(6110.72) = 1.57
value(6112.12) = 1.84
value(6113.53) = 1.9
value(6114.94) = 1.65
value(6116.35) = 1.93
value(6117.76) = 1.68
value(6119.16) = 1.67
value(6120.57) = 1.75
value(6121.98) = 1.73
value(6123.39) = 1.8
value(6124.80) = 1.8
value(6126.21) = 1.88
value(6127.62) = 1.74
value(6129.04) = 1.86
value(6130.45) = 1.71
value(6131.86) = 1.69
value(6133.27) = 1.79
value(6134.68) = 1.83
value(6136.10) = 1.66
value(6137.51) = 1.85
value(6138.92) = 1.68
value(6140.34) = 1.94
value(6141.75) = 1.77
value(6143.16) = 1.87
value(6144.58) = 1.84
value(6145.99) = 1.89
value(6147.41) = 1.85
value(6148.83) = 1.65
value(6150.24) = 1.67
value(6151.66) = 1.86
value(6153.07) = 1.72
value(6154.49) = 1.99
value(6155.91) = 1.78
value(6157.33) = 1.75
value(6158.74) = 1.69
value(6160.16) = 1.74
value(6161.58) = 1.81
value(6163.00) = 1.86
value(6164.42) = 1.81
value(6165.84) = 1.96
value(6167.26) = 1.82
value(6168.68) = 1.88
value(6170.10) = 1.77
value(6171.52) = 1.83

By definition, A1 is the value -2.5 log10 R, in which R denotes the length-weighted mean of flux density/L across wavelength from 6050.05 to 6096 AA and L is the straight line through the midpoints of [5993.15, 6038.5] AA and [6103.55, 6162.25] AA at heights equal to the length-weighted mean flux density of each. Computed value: 0.04 mag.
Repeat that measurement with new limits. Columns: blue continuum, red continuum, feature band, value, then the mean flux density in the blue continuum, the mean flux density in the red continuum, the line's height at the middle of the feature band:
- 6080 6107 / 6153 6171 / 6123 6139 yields 0.03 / 1.84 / 1.82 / 1.83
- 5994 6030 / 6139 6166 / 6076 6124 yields 0.01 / 1.87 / 1.81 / 1.83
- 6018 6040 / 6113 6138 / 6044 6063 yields 0.14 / 1.89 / 1.77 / 1.86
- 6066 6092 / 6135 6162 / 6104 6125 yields 0.03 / 1.84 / 1.79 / 1.81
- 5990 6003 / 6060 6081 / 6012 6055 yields 0.02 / 1.91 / 1.77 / 1.84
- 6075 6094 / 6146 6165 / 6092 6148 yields 0.01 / 1.84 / 1.79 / 1.81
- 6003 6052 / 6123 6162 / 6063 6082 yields 0.00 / 1.81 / 1.79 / 1.8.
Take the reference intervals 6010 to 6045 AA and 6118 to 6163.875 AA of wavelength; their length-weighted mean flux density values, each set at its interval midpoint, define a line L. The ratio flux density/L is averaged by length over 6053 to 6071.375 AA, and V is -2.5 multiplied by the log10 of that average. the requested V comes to 0.067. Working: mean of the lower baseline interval 1.86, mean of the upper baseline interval 1.78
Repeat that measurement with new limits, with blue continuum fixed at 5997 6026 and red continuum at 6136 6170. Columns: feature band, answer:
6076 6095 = -0.01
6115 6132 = 0.03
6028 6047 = 0.02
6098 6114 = -0.01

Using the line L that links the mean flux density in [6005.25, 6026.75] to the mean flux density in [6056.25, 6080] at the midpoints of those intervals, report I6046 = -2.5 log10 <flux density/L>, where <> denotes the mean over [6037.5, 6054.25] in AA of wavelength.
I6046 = 0.09 mag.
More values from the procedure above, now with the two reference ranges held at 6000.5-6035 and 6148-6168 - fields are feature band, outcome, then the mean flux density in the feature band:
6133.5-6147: -0.01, 1.81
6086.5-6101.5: 0.00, 1.82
